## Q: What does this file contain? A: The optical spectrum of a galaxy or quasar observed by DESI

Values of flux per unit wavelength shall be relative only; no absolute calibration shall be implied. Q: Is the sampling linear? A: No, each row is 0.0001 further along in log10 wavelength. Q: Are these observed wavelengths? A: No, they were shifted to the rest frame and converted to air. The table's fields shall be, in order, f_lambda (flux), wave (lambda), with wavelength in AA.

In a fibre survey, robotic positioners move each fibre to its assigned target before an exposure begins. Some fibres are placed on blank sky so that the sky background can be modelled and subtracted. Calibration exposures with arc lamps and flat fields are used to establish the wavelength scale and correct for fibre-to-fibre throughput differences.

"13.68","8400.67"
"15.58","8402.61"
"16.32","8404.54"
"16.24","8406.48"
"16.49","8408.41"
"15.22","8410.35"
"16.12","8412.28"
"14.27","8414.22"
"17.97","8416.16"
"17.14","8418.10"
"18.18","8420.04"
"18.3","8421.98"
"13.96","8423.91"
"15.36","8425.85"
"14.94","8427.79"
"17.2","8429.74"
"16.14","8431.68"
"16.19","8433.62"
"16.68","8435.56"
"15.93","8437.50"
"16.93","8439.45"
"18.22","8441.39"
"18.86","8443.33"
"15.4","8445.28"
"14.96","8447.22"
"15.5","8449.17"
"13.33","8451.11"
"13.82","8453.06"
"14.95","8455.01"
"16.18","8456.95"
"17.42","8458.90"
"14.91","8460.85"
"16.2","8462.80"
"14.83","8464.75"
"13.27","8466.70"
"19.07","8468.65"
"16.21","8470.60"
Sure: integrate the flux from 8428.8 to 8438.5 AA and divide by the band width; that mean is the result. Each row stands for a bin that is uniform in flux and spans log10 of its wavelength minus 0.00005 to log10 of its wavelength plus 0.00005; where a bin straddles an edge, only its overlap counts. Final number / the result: 16.4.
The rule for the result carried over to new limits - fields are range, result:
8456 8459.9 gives 16.8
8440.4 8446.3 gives 17.5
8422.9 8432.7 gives 15.5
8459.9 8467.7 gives 14.8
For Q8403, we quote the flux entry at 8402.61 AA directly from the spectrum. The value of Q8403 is 15.58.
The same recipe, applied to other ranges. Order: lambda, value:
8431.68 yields 16.14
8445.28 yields 15.4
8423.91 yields 13.96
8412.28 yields 16.12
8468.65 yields 19.07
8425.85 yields 15.36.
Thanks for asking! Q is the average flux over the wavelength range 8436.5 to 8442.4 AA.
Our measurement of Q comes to 17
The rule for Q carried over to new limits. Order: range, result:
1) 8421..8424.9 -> 16.2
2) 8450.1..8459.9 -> 15.1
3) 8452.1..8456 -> 14.4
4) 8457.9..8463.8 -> 16.2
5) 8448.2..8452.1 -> 14.4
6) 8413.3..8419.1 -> 16.5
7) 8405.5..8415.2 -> 15.7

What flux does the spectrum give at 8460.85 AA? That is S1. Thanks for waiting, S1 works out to 14.91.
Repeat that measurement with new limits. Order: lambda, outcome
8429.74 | 17.2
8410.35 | 15.22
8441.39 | 18.22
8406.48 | 16.24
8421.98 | 18.3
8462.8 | 16.2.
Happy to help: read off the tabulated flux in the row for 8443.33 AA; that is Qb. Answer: 18.86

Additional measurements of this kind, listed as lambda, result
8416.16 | 17.97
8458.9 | 17.42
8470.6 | 16.21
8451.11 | 13.33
